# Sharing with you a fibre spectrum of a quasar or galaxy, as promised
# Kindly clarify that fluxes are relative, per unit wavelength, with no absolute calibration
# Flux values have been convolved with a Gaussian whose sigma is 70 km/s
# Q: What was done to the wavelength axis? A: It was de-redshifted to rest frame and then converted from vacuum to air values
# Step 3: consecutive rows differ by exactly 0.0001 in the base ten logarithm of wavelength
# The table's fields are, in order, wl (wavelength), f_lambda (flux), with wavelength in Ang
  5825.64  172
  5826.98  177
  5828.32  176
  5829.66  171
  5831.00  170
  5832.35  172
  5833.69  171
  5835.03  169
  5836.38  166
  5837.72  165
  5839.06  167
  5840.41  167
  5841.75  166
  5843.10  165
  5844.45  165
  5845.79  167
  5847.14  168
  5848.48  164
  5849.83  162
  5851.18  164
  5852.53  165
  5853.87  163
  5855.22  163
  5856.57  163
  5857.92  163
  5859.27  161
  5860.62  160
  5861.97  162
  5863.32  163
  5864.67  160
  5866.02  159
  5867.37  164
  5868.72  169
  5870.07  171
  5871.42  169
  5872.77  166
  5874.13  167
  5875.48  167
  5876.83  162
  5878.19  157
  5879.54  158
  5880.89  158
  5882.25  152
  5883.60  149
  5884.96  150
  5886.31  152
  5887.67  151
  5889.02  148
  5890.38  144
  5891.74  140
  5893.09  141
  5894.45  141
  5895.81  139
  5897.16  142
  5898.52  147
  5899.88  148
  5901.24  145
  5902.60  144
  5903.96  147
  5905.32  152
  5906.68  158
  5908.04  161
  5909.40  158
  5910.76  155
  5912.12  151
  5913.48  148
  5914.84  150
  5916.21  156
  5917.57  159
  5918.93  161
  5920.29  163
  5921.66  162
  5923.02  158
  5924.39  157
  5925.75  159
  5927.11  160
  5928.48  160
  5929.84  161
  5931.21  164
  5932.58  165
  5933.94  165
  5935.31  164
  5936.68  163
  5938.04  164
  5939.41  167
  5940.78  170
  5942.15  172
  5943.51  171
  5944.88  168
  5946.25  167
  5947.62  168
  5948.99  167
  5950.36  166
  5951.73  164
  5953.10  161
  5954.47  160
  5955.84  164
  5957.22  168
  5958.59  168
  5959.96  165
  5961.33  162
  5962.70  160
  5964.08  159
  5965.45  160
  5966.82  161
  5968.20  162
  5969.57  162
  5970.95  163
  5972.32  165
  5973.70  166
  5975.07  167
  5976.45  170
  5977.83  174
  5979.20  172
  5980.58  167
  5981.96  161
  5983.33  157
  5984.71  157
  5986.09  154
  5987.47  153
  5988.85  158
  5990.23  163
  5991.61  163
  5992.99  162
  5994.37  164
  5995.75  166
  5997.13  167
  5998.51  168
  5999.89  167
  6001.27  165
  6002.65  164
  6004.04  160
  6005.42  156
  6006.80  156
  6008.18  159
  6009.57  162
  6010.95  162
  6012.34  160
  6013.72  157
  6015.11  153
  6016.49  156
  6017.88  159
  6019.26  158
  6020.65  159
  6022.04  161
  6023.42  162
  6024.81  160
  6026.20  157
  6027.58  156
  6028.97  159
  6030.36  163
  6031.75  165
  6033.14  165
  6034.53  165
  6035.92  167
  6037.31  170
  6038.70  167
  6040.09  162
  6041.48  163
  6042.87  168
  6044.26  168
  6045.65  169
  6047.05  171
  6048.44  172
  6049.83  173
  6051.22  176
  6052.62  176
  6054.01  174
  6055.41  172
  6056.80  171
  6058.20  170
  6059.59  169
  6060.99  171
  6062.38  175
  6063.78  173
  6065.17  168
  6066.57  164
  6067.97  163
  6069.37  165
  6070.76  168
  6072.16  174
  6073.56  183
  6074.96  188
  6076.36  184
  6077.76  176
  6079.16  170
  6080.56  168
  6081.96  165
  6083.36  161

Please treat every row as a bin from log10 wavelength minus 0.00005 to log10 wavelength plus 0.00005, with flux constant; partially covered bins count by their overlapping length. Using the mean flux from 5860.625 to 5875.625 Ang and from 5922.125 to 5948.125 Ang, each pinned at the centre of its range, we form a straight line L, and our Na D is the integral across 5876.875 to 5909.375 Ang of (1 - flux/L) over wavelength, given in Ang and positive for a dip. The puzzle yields 3.04 Ang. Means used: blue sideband 165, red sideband 164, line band 149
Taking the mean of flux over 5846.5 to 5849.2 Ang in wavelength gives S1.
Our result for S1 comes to 166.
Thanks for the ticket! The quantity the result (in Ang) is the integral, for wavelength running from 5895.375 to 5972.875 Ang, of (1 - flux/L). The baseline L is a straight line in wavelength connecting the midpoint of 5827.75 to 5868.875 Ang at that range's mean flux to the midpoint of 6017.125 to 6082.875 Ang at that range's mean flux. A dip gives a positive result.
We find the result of 3.1 Ang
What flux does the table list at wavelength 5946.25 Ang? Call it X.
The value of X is 167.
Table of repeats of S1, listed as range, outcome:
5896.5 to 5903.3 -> 145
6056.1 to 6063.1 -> 171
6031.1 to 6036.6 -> 165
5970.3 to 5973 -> 164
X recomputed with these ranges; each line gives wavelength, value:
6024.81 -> 160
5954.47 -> 160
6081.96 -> 165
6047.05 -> 171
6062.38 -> 175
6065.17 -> 168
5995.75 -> 166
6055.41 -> 172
